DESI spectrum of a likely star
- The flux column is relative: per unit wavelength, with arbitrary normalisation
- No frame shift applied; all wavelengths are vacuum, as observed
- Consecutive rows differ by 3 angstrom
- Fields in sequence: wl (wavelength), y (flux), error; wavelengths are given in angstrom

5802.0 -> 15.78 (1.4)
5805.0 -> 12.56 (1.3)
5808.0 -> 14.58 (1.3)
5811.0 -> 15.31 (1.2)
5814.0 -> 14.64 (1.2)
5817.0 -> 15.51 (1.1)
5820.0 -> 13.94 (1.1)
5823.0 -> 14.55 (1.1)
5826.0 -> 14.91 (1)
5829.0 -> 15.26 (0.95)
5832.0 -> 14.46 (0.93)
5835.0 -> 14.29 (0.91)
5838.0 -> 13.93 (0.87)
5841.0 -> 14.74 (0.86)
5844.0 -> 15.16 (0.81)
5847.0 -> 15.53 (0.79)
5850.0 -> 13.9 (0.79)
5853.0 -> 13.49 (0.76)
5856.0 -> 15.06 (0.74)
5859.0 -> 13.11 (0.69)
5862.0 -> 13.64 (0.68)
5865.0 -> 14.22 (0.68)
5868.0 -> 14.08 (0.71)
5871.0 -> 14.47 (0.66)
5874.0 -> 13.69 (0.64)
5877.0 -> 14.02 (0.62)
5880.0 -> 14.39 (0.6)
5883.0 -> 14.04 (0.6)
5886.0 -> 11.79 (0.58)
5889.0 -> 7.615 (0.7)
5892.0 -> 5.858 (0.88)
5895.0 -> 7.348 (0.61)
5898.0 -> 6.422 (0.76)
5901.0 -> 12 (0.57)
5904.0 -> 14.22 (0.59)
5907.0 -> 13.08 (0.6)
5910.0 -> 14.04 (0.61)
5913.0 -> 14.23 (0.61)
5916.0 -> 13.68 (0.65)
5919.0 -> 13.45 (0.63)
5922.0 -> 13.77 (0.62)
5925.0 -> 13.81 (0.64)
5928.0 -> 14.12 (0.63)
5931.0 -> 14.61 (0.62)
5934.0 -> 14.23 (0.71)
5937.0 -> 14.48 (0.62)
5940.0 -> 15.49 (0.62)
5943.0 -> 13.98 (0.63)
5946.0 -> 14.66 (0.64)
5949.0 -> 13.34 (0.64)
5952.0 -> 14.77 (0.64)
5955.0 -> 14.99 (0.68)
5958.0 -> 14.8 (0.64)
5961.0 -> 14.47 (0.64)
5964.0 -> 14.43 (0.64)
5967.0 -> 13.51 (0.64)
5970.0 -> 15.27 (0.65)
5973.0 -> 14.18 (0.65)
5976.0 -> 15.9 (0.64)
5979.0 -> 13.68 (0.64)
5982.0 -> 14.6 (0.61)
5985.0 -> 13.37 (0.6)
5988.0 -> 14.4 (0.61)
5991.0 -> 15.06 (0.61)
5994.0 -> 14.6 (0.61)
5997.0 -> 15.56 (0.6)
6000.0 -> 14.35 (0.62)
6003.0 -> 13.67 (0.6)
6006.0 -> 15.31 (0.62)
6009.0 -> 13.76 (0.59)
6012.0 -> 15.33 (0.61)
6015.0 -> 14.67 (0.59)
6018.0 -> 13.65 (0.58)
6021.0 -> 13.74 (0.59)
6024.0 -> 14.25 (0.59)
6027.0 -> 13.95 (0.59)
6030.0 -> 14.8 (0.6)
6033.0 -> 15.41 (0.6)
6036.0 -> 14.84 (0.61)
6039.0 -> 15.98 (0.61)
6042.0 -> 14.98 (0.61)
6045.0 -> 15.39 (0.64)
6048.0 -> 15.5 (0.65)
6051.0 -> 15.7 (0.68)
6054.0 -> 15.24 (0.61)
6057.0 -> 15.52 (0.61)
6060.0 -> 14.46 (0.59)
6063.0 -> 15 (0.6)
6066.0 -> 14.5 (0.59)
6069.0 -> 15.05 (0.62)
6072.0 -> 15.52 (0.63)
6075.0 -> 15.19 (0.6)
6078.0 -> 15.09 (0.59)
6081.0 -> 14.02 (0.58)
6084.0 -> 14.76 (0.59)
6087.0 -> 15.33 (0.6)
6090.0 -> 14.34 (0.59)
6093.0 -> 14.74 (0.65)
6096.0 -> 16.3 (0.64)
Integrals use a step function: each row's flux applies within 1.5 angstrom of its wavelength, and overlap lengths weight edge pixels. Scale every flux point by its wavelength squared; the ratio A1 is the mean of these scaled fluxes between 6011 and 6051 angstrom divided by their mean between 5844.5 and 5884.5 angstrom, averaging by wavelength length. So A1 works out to 1.11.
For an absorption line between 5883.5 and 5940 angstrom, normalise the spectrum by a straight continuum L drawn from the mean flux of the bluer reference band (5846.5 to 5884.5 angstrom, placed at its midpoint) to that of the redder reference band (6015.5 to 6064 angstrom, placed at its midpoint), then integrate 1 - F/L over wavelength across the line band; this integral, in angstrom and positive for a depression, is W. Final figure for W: 8.1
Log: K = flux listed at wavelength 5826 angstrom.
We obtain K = 14.91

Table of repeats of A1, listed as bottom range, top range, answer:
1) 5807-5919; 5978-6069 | 1.16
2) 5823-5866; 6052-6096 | 1.12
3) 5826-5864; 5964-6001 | 1.06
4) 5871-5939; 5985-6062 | 1.22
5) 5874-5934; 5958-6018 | 1.21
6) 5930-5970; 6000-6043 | 1.03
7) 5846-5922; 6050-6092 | 1.26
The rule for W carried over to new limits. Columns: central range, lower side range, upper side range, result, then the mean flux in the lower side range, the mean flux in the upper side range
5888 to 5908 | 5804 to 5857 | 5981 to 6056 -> 7.1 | 14.6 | 14.7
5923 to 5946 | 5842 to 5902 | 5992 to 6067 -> -1.7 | 12.5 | 14.8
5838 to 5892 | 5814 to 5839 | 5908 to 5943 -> 3.6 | 14.6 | 14.1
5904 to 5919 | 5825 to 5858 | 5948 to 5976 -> 0.8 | 14.6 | 14.5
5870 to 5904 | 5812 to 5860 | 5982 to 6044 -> 8.0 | 14.6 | 14.6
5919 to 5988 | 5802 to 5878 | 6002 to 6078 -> 1.4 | 14.4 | 14.9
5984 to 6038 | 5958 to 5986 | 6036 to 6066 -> 1.2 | 14.4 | 15.2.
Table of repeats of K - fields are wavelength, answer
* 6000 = 14.35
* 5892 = 5.858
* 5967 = 13.51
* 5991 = 15.06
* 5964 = 14.43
